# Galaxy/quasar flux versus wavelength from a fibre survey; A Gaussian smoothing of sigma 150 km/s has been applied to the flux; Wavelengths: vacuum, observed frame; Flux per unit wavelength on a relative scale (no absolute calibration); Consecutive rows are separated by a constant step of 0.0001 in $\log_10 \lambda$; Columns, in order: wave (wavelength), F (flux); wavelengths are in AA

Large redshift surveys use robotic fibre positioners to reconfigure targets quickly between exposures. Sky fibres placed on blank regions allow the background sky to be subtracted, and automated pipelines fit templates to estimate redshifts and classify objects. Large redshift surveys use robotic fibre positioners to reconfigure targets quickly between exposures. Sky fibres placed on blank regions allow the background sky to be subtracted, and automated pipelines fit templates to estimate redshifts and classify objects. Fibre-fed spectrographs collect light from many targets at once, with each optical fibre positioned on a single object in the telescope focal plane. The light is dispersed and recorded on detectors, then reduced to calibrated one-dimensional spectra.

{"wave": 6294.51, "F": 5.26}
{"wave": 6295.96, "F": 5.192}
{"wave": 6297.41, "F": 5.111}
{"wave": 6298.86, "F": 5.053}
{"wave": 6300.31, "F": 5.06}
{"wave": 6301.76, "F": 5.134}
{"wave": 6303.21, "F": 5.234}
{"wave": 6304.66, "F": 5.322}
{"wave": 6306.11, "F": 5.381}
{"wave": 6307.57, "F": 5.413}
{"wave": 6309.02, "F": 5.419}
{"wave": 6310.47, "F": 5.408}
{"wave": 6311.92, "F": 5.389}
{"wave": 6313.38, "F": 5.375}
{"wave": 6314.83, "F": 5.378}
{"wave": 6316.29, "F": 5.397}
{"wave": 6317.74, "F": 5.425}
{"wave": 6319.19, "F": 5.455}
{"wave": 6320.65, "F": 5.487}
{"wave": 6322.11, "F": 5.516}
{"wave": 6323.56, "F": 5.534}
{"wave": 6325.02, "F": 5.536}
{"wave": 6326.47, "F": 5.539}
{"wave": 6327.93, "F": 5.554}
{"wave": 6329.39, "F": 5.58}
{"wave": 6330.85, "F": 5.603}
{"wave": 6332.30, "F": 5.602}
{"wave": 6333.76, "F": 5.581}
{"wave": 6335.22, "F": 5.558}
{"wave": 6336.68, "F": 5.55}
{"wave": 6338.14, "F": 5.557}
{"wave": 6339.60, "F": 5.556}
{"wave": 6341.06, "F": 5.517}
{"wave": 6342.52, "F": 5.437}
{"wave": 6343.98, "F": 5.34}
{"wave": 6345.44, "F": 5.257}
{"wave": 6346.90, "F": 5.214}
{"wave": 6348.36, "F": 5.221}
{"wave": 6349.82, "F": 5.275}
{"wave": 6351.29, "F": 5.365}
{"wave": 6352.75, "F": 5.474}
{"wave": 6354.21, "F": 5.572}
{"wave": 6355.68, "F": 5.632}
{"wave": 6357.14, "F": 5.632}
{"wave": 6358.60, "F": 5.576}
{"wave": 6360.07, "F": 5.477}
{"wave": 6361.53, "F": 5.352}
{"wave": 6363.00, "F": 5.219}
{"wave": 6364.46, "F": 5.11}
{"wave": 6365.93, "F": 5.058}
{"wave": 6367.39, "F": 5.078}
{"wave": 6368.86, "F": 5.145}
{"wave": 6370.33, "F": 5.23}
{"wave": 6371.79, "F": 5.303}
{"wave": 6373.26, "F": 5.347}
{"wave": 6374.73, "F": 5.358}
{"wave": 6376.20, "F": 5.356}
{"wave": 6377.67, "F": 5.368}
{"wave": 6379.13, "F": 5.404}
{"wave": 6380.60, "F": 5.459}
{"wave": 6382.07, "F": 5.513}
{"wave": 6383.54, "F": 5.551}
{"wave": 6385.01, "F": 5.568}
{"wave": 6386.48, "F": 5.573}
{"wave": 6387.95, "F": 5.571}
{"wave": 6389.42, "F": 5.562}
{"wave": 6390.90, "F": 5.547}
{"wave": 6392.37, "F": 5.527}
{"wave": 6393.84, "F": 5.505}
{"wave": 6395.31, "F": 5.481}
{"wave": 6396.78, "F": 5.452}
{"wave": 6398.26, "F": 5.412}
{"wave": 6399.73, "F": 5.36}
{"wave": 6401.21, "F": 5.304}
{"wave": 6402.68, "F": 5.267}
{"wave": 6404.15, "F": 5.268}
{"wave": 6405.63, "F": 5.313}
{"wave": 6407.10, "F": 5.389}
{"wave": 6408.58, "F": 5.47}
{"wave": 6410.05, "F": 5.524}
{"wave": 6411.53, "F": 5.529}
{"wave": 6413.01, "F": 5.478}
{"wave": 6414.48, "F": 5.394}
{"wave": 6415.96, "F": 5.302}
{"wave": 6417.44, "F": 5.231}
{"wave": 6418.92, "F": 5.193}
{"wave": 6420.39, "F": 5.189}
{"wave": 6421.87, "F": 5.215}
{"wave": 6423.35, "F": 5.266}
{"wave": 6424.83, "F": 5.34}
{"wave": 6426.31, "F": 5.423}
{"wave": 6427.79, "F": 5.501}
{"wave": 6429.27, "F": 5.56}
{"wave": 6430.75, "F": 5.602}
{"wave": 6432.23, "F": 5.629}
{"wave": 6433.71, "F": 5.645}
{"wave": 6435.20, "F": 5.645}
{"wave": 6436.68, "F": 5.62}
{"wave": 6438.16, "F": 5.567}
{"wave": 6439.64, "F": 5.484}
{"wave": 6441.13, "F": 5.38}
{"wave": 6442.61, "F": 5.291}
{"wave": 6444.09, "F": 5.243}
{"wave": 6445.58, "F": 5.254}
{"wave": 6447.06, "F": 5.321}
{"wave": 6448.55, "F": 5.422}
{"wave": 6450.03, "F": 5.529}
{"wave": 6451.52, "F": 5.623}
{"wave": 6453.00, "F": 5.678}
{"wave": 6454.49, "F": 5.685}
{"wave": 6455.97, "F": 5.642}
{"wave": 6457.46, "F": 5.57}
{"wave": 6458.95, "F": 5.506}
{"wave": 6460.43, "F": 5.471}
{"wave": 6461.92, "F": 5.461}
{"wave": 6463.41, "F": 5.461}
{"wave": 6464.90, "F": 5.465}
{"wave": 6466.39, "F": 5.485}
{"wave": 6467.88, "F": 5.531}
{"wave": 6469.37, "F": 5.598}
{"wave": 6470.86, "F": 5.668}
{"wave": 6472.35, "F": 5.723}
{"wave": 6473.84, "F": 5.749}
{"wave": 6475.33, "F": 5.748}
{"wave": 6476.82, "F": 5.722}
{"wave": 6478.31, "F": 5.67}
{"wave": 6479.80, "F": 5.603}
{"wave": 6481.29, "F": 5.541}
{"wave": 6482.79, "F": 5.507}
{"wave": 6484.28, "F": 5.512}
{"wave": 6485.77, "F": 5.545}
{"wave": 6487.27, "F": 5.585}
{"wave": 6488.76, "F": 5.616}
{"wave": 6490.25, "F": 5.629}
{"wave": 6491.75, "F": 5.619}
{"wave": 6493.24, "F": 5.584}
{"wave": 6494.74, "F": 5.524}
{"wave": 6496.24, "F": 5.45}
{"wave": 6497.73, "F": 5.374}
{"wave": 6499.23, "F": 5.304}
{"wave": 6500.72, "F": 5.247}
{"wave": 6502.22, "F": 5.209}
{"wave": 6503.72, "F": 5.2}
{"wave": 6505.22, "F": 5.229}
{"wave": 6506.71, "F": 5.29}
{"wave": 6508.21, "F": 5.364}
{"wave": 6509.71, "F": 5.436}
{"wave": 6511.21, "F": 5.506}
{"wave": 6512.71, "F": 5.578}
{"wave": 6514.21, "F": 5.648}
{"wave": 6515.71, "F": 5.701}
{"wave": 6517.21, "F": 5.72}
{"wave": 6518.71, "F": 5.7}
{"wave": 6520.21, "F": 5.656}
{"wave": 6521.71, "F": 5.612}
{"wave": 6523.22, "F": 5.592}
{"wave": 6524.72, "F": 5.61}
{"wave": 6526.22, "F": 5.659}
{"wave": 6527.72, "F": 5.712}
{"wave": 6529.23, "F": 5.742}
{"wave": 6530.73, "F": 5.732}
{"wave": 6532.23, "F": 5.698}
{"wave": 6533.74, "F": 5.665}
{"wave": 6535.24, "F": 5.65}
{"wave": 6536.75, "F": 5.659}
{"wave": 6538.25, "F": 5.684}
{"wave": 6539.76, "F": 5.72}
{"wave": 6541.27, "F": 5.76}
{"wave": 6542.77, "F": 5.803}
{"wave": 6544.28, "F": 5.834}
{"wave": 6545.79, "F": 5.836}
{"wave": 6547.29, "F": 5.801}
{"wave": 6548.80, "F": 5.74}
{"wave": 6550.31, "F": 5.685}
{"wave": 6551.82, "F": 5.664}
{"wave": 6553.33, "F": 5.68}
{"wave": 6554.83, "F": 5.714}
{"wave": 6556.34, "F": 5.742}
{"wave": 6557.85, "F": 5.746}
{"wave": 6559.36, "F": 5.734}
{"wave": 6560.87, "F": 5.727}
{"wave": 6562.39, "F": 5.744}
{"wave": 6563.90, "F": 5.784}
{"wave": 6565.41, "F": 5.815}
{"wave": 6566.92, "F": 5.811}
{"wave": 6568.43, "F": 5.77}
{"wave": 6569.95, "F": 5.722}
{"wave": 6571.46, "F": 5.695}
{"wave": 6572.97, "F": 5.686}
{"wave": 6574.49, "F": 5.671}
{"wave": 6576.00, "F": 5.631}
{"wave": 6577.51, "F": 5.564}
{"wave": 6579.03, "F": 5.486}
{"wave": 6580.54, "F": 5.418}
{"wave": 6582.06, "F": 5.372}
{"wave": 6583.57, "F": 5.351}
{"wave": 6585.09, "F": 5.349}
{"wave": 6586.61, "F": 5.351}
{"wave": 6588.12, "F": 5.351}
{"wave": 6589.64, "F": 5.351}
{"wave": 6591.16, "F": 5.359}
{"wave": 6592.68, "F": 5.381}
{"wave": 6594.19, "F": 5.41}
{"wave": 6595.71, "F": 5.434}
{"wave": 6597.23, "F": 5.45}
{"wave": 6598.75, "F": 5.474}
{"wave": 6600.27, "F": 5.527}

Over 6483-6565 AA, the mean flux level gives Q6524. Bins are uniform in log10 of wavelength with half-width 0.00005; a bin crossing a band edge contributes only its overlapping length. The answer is 5.61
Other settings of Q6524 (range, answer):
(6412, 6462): 5.45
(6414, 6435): 5.4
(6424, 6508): 5.51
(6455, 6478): 5.59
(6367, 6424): 5.39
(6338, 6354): 5.38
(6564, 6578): 5.72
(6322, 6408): 5.43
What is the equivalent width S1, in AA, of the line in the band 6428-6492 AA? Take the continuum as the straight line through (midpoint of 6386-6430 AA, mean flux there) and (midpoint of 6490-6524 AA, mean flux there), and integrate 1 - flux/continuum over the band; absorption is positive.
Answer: -1.3 AA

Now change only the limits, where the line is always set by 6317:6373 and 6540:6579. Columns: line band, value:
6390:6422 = 0.7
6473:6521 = 1.0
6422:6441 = 0.1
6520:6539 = 0.1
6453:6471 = 0.1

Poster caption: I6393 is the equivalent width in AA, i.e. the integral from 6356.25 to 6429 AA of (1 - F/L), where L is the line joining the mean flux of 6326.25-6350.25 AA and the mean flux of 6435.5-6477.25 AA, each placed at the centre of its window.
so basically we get 1.51 AA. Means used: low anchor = 5.47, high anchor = 5.53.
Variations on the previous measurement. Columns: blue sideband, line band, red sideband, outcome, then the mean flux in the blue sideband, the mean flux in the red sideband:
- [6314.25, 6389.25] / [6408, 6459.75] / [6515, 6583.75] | 0.8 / 5.43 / 5.69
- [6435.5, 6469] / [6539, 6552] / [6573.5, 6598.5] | -0.7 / 5.49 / 5.44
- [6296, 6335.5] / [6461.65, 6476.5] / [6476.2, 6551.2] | -0.1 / 5.4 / 5.59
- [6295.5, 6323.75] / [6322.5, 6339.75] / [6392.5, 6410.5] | -0.7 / 5.33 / 5.4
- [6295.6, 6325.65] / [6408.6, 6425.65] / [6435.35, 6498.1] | 0.4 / 5.35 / 5.54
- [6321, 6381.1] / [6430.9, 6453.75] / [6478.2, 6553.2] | 0.1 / 5.42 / 5.59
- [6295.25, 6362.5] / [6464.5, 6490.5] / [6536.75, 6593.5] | -0.2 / 5.42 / 5.64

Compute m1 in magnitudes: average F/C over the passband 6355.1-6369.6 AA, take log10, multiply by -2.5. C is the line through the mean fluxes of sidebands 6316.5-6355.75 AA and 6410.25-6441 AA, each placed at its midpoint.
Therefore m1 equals 0.03 mag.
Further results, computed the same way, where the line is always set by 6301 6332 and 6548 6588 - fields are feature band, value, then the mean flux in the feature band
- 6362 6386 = 0.032 mag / 5.32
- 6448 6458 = -0.011 mag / 5.6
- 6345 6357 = 0.014 mag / 5.39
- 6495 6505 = 0.056 mag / 5.3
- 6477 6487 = -0.001 mag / 5.57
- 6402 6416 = 0.022 mag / 5.4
